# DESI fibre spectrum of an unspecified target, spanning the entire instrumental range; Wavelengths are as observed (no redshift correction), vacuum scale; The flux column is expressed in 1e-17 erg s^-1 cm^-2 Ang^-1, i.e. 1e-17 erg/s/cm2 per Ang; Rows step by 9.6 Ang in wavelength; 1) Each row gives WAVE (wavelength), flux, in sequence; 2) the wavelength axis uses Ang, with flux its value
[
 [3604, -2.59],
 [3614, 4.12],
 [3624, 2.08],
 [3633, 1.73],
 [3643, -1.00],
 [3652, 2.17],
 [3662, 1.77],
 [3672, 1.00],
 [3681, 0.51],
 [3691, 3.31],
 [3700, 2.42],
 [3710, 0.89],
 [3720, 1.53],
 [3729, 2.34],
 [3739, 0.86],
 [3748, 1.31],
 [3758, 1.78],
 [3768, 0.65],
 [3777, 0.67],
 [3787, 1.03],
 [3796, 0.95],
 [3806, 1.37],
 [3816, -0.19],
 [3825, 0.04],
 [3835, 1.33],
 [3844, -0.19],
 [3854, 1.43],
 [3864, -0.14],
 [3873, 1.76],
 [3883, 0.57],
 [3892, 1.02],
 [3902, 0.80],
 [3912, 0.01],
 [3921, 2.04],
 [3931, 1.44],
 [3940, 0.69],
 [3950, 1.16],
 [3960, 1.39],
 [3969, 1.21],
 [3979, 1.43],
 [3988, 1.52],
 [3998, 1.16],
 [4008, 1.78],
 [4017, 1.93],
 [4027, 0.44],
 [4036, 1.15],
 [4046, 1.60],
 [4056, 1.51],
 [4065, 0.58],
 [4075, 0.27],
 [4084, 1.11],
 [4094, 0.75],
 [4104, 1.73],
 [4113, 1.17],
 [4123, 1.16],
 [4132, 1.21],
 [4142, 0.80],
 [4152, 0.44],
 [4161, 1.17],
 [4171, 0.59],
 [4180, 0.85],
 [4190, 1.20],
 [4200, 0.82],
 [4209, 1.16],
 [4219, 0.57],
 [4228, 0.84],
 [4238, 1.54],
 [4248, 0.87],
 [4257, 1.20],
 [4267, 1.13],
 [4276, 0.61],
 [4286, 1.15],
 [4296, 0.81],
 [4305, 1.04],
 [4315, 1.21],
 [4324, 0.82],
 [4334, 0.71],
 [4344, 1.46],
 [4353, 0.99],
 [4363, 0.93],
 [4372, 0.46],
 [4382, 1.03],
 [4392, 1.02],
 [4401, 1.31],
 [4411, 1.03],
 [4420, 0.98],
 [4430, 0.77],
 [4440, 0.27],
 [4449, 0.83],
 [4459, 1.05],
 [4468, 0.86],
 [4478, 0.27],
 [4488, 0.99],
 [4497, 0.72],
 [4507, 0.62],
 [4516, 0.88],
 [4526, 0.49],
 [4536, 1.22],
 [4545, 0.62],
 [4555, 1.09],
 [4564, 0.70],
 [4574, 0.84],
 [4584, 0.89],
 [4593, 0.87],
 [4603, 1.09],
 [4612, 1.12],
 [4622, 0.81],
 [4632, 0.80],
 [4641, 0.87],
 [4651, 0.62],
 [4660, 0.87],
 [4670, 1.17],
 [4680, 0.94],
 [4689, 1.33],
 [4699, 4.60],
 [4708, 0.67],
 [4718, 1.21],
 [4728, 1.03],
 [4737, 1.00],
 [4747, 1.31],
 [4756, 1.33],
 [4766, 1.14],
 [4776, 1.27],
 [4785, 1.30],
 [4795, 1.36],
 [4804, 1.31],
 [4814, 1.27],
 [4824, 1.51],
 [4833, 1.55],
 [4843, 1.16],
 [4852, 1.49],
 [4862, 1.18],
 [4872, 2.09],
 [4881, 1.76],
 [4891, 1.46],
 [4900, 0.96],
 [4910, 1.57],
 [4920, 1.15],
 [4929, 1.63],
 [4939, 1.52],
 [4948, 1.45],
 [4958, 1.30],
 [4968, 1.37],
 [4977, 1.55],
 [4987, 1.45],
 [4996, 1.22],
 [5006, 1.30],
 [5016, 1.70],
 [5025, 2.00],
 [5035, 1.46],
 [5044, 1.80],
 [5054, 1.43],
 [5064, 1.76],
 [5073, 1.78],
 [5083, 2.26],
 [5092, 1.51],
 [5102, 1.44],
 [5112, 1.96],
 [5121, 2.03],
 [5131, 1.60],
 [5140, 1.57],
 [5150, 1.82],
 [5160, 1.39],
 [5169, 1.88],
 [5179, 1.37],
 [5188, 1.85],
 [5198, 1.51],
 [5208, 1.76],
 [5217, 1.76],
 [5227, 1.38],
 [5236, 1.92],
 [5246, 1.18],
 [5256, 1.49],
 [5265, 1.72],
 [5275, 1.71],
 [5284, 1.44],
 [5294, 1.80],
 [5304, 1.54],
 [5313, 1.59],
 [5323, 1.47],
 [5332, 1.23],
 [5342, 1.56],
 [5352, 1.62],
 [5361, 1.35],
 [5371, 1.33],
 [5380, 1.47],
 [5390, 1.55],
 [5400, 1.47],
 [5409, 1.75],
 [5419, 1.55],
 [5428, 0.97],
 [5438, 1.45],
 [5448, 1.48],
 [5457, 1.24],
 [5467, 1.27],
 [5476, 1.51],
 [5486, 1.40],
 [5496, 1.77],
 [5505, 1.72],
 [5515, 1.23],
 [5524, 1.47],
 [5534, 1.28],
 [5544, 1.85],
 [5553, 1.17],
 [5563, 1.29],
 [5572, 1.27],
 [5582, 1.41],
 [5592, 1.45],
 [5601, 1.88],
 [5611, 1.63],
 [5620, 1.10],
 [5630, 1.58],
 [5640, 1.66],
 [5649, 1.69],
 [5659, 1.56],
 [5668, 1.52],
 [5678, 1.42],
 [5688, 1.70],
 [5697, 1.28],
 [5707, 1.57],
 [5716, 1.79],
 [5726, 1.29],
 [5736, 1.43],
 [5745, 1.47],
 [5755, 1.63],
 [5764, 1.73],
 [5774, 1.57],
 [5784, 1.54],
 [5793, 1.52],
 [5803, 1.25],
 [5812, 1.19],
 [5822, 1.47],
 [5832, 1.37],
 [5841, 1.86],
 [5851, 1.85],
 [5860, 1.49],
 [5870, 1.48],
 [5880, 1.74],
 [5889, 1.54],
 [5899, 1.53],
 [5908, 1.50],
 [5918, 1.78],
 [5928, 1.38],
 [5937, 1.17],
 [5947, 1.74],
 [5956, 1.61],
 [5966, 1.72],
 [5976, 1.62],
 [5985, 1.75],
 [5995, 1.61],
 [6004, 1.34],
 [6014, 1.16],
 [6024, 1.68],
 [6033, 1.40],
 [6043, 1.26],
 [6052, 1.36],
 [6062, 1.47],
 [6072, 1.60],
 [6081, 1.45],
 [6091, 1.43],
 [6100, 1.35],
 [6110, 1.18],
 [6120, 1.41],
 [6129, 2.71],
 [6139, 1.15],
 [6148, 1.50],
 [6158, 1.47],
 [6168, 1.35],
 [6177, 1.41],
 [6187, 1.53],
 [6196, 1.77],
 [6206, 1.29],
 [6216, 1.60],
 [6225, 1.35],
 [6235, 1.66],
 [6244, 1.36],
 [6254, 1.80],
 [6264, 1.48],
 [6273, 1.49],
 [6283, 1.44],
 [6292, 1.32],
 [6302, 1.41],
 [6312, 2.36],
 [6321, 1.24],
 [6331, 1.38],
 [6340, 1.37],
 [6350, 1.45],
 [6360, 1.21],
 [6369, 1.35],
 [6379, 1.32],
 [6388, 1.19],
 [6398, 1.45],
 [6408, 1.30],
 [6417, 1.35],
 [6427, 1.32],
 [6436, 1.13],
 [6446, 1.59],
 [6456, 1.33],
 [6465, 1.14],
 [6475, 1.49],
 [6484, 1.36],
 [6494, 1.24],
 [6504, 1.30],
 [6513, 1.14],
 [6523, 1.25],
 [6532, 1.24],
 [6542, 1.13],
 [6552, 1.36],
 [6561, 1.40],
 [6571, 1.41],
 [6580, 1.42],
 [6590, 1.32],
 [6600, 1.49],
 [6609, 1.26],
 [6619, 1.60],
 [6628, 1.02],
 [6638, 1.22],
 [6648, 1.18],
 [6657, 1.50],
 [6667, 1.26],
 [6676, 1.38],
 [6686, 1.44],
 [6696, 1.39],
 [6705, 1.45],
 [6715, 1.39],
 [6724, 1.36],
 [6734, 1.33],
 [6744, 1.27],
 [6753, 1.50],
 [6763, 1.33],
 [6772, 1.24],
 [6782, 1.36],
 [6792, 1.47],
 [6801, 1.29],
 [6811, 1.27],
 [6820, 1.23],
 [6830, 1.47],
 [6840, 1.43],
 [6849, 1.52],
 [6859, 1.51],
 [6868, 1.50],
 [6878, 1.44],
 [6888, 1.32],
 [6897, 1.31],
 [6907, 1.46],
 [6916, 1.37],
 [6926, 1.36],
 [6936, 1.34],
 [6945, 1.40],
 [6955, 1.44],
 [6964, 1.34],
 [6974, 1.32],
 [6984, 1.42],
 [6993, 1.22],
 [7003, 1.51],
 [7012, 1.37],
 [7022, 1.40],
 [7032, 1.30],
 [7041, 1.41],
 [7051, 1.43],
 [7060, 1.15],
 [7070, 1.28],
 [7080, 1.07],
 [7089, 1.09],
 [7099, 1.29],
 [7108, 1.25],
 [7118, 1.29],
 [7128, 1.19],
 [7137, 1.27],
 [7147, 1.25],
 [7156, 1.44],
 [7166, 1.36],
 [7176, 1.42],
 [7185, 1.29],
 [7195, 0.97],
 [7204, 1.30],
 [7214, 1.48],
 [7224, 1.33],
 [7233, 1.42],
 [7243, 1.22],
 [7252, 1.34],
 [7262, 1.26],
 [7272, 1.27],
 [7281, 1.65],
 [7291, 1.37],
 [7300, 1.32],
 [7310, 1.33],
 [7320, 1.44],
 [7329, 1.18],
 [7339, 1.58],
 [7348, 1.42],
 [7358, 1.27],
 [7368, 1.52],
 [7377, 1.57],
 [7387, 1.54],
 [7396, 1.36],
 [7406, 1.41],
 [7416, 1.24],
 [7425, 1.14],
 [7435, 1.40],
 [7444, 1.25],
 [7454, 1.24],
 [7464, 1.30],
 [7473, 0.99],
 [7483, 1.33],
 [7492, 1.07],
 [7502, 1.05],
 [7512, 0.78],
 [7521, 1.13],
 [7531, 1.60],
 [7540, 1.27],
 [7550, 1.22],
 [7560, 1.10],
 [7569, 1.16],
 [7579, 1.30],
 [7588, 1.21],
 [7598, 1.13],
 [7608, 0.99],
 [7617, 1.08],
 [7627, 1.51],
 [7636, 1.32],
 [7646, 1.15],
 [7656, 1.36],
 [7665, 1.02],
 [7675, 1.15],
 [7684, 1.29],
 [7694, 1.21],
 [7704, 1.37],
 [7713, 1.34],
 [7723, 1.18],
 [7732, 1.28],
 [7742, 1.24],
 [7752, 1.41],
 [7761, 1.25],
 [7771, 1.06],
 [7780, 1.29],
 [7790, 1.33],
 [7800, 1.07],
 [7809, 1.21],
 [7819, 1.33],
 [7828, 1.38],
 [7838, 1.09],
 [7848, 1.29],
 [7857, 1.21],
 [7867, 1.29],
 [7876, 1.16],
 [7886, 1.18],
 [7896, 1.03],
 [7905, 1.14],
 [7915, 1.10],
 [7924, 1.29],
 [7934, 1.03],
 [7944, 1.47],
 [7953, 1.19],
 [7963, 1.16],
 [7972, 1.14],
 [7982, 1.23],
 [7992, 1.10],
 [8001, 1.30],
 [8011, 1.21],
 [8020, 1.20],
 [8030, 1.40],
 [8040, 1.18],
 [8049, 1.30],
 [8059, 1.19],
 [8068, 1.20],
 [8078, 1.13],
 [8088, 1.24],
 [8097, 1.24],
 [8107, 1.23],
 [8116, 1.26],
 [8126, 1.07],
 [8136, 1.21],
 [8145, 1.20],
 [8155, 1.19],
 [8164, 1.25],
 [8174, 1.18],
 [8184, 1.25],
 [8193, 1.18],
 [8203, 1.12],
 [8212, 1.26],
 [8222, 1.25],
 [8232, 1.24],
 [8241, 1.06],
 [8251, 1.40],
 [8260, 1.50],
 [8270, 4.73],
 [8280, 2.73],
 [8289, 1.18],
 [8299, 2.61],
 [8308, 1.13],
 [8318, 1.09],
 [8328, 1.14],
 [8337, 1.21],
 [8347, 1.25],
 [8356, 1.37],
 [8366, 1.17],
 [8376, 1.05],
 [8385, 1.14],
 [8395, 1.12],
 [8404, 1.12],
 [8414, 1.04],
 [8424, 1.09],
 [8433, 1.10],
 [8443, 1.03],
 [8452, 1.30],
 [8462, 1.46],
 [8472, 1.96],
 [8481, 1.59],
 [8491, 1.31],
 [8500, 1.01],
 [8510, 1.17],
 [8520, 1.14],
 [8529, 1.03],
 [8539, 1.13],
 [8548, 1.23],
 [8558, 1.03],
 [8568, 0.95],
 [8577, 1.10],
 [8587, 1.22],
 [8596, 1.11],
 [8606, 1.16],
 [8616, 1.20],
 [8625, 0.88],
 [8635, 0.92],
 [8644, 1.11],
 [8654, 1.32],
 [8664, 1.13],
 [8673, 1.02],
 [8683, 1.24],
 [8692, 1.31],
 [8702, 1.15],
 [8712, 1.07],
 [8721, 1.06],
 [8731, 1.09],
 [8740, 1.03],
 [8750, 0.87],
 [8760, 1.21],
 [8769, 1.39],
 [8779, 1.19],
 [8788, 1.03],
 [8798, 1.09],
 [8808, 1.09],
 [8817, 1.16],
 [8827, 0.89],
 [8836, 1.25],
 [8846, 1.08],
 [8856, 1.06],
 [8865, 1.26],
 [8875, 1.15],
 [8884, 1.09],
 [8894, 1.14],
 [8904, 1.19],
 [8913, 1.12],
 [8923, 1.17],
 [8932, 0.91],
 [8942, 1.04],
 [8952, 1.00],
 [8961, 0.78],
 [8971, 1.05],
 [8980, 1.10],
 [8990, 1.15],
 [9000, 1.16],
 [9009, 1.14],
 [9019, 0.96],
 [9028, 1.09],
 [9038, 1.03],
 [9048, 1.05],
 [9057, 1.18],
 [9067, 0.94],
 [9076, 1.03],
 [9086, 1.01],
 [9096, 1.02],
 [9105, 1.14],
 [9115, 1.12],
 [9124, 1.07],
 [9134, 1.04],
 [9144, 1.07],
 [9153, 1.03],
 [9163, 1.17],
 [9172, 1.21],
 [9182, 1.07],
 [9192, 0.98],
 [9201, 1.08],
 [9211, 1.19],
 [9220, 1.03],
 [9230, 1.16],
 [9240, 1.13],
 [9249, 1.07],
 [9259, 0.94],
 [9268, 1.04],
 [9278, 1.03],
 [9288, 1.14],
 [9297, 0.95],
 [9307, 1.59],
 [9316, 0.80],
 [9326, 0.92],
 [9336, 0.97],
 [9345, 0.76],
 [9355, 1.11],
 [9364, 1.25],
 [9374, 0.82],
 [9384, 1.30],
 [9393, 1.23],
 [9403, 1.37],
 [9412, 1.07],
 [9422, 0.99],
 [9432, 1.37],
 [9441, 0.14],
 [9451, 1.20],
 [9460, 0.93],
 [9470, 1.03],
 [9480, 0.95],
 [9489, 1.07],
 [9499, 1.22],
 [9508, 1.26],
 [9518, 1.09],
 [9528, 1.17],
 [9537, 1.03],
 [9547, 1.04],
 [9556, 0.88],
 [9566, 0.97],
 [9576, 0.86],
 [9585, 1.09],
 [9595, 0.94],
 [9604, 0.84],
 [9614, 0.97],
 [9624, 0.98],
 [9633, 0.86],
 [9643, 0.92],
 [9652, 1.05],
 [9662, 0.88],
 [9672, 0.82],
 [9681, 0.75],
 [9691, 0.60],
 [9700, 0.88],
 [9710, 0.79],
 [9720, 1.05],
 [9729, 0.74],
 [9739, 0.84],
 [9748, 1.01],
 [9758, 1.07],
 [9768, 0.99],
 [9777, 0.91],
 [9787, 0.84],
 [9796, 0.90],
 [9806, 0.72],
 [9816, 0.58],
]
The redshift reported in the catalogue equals 0.260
